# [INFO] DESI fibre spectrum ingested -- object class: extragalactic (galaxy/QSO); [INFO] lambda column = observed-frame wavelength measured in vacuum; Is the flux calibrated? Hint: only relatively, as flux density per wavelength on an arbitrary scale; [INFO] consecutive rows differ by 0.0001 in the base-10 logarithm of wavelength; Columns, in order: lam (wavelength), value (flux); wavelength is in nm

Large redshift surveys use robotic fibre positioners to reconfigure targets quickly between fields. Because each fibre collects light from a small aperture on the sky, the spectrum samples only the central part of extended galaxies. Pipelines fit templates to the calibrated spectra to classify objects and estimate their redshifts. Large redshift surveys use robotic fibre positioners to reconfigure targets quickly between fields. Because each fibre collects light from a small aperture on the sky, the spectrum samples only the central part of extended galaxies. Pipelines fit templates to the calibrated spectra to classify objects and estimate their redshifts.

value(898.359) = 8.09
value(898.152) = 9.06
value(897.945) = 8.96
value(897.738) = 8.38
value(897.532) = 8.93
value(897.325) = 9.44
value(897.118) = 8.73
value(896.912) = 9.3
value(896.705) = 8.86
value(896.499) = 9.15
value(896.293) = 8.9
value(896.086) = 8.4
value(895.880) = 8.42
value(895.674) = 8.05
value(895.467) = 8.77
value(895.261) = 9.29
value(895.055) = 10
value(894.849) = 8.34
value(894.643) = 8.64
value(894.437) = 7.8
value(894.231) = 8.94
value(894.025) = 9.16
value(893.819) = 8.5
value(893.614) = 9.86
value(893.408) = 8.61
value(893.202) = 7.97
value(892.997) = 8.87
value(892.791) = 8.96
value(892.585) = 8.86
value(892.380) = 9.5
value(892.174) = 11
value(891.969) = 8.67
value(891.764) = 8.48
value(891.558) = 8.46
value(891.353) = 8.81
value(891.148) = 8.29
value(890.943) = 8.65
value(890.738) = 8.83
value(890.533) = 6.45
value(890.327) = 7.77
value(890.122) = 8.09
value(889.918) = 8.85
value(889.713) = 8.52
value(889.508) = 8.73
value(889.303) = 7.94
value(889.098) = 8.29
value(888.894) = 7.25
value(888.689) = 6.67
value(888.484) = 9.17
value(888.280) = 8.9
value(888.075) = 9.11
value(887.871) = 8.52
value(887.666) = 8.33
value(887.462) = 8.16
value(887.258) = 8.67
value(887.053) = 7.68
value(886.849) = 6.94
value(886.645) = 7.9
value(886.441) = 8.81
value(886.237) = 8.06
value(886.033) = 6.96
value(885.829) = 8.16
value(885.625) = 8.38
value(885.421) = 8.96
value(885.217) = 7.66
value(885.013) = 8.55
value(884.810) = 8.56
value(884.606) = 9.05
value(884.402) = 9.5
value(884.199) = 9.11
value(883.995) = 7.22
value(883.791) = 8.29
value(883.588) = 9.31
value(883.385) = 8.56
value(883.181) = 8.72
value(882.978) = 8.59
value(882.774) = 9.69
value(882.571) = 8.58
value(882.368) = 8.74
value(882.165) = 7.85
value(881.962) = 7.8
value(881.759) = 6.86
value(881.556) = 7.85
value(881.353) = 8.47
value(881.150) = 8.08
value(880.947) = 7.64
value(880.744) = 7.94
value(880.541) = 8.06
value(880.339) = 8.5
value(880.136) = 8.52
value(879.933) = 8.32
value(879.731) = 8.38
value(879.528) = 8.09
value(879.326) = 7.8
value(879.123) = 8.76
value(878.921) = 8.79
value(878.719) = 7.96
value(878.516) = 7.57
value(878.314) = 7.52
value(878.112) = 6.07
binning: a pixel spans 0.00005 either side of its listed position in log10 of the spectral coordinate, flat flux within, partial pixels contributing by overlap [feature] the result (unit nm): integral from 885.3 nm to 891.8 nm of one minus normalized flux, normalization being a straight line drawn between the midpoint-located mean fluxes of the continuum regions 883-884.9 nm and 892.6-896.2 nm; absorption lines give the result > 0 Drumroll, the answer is 0.38 nm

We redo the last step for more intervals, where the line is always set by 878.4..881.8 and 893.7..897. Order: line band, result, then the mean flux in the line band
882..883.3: -0.07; 8.65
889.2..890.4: 0.03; 8.33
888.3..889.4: 0.07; 7.94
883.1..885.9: -0.09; 8.58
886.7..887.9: 0.06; 8.01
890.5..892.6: -0.04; 8.8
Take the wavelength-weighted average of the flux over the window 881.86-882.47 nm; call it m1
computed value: 8.14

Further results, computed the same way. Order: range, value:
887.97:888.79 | 8.47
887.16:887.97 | 8.42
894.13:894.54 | 8.37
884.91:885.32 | 8.12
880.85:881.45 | 8.06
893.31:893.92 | 9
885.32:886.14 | 8.11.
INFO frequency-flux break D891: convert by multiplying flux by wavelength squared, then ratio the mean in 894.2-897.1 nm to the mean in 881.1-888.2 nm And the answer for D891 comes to 1.08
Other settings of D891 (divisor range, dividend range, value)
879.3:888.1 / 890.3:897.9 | 1.08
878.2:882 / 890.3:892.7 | 1.11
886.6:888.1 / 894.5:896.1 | 1.09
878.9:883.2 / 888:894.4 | 1.06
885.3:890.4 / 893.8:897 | 1.09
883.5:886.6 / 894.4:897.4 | 1.07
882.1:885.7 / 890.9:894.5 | 1.05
